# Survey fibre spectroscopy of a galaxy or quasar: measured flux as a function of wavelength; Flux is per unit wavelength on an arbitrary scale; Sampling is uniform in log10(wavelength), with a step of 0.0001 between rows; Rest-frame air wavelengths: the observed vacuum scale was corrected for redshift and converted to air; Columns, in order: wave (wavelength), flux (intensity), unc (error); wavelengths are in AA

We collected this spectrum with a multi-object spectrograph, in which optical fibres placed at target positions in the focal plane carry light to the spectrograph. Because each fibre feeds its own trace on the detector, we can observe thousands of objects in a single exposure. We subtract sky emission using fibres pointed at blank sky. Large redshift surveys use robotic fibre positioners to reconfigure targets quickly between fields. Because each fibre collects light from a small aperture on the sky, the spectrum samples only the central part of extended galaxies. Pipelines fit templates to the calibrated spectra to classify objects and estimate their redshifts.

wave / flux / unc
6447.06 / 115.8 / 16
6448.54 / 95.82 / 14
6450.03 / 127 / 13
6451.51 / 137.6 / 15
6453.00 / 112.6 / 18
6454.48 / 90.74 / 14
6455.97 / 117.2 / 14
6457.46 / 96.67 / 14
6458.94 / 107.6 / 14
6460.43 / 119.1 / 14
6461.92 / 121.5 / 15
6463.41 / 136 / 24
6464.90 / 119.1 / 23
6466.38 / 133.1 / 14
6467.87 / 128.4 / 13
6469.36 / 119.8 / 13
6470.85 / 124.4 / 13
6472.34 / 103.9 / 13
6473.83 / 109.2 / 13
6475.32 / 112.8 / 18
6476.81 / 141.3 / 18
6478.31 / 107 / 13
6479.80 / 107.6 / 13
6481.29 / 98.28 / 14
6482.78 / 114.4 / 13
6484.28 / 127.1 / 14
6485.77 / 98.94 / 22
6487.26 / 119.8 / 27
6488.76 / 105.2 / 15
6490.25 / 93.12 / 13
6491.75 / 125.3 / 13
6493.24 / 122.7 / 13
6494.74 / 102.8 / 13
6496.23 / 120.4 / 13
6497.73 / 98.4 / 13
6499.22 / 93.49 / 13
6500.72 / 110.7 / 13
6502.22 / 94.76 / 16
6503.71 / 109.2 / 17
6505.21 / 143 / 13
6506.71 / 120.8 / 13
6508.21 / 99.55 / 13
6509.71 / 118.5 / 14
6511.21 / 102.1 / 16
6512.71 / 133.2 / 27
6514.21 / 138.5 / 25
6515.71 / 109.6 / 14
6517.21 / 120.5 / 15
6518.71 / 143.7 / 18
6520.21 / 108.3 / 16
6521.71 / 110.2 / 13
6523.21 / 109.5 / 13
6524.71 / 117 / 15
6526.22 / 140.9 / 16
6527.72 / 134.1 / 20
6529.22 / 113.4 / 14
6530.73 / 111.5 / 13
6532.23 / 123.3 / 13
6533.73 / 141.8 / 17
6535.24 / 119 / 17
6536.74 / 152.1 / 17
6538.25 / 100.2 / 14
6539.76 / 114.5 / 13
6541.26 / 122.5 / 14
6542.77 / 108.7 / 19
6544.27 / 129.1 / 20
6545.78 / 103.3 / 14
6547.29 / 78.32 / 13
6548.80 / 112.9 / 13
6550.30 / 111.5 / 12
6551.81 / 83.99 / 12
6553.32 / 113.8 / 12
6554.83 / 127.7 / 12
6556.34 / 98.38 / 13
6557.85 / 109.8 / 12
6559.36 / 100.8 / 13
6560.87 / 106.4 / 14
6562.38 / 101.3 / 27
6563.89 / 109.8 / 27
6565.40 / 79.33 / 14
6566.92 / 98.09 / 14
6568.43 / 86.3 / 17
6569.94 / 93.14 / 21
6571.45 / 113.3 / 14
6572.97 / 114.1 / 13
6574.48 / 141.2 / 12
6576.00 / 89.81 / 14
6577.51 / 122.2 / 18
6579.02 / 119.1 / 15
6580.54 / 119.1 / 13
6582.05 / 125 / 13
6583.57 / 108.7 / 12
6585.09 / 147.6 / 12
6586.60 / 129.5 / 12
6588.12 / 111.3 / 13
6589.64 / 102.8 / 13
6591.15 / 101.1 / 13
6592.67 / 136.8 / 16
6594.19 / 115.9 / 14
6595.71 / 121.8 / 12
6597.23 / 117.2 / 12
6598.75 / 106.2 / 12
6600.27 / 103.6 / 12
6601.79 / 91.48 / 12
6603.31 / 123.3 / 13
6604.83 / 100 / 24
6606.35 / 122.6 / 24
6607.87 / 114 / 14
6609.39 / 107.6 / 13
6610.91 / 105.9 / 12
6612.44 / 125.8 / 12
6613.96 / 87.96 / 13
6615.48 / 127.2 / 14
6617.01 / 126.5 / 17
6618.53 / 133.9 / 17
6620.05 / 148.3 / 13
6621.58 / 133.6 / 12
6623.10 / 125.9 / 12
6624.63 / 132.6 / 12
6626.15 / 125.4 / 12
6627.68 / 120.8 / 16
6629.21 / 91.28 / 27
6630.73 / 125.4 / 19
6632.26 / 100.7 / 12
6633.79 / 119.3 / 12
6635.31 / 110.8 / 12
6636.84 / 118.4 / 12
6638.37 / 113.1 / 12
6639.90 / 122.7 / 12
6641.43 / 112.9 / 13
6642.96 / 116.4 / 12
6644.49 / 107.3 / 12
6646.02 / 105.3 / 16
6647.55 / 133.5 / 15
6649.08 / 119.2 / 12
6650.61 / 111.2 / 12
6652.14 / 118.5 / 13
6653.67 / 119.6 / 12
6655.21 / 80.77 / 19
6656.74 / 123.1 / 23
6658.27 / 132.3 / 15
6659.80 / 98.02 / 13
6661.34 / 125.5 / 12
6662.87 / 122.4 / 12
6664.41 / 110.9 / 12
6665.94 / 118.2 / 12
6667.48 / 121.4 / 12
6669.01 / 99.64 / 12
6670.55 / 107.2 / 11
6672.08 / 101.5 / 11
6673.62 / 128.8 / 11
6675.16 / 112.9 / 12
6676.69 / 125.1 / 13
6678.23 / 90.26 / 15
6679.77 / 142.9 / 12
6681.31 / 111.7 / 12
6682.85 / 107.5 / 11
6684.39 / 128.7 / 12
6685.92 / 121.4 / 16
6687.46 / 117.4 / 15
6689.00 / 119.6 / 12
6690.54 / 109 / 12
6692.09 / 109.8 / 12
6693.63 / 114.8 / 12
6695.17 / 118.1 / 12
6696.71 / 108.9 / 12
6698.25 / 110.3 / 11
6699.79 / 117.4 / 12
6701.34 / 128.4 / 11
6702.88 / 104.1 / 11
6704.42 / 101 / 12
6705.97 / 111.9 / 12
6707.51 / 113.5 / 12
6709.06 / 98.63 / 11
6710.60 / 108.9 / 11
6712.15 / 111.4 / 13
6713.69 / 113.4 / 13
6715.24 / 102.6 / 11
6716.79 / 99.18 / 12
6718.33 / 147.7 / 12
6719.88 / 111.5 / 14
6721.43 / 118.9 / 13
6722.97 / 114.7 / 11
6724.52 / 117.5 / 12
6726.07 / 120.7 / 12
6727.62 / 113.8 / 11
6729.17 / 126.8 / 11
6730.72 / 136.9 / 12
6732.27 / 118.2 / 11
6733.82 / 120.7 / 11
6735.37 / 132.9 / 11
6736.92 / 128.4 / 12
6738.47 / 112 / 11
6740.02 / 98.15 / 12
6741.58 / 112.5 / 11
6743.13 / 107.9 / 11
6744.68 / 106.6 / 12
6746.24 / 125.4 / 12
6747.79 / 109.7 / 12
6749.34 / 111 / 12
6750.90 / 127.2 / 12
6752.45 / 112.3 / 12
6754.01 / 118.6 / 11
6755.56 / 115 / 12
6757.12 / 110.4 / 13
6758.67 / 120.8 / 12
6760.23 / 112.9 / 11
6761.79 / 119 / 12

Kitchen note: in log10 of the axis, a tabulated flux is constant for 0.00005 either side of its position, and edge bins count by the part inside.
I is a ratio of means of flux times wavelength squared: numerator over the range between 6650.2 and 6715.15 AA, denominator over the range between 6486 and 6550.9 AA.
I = 1.03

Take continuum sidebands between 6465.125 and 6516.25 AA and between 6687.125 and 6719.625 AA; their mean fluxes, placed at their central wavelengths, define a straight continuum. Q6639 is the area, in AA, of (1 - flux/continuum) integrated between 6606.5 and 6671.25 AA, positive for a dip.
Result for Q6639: -2.07 AA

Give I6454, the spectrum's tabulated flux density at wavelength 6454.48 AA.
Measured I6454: 90.74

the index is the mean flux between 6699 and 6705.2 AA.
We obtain 113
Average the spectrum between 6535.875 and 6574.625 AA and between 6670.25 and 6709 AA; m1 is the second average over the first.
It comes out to 1.06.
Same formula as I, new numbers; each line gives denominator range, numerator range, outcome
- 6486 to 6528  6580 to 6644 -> 1.05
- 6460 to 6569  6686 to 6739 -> 1.08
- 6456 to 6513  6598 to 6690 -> 1.07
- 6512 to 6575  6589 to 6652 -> 1.05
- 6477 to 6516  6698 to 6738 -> 1.11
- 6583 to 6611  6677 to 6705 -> 1.03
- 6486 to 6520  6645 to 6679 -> 1.04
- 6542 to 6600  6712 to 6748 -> 1.11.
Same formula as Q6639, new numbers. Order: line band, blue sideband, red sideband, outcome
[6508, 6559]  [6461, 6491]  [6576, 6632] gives 0.1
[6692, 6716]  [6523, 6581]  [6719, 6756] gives 1.2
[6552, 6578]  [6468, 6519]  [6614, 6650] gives 2.6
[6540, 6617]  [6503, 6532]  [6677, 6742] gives 5.2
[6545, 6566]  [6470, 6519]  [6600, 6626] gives 2.4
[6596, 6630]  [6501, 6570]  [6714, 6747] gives -0.6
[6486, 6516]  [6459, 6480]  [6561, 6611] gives 1.2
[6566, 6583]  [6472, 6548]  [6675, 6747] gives 0.7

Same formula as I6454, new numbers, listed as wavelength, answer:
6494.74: 102.8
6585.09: 147.6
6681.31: 111.7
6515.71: 109.6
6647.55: 133.5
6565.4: 79.33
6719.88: 111.5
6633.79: 119.3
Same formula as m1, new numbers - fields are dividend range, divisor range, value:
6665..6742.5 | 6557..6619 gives 1.03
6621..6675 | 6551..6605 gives 1.05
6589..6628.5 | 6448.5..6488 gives 1.01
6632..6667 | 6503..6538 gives 0.94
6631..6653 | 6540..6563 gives 1.07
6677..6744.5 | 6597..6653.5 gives 0.99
